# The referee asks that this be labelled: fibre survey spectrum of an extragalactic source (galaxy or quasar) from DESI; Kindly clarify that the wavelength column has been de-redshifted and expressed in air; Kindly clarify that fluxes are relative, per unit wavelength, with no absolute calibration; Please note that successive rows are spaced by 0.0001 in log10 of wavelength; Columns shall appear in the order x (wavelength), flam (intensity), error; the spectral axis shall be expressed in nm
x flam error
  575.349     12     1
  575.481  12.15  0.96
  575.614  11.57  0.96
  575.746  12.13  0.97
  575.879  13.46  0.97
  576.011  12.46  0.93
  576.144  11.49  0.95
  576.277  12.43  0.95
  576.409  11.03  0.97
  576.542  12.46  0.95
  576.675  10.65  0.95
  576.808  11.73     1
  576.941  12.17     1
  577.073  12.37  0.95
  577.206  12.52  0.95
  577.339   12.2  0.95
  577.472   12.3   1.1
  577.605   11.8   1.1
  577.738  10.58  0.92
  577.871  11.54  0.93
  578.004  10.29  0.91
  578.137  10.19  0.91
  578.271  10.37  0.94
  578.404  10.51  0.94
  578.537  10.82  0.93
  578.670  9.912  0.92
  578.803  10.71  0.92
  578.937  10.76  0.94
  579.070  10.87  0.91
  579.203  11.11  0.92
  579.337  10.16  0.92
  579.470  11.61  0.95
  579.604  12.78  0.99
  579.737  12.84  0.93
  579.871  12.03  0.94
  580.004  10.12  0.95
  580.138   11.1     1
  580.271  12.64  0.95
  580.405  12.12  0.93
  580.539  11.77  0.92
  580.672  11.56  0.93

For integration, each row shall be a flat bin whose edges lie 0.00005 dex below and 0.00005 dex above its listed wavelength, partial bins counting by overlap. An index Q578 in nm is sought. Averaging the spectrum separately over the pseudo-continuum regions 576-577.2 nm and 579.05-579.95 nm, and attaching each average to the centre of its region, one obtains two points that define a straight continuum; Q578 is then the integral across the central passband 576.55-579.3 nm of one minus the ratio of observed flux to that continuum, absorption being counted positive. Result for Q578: 0.14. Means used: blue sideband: 11.9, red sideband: 11.6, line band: 11.2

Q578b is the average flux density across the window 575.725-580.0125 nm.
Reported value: 11.5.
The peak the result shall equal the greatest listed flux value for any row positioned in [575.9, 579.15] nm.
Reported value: 12.52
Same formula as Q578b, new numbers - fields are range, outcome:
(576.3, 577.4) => 11.9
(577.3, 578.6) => 11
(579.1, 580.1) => 11.5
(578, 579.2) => 10.5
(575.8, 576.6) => 12.2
